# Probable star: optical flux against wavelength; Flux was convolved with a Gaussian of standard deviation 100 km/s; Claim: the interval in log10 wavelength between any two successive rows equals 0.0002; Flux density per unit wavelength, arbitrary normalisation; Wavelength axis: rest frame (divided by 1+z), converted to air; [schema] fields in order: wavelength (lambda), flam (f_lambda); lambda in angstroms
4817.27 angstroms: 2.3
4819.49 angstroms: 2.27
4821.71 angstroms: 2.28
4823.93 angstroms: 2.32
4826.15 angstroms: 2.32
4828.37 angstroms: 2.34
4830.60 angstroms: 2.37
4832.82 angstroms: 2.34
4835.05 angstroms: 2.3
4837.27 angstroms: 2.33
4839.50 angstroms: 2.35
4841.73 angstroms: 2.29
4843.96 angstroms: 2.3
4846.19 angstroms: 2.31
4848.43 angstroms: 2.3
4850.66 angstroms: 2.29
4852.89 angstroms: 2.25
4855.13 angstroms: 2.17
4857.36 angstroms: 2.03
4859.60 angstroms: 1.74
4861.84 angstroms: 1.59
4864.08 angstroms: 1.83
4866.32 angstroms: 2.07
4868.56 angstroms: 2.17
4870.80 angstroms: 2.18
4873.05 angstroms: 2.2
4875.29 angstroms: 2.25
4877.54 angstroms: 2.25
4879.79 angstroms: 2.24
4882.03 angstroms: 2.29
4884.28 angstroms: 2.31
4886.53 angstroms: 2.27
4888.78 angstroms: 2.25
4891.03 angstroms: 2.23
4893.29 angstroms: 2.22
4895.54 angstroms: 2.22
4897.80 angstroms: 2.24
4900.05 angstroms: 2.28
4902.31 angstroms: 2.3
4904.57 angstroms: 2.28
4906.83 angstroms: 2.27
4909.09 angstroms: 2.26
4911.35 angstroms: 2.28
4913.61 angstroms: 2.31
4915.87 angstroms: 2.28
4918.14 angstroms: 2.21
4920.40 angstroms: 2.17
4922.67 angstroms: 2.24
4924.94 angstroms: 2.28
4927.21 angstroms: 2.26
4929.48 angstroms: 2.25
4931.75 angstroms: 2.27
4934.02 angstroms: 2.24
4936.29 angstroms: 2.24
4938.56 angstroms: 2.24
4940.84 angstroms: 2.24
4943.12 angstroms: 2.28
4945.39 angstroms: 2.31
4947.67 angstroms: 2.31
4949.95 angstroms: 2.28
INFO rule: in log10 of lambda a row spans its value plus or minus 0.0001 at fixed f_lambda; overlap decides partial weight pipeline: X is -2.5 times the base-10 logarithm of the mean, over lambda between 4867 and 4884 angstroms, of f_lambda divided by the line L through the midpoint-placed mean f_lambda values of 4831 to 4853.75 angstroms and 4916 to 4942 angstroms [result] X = 0.027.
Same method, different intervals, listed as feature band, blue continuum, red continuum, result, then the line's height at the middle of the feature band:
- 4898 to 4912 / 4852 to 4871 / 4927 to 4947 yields -0.06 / 2.15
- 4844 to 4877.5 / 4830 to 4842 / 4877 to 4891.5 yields 0.09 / 2.3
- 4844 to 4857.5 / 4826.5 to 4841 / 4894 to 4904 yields 0.03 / 2.32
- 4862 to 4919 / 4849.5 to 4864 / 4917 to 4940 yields -0.05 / 2.11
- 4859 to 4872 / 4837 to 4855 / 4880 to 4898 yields 0.17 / 2.28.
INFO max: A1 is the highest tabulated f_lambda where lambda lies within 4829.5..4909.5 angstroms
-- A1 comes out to 2.37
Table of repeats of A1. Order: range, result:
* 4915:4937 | 2.28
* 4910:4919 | 2.31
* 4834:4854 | 2.35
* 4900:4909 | 2.3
